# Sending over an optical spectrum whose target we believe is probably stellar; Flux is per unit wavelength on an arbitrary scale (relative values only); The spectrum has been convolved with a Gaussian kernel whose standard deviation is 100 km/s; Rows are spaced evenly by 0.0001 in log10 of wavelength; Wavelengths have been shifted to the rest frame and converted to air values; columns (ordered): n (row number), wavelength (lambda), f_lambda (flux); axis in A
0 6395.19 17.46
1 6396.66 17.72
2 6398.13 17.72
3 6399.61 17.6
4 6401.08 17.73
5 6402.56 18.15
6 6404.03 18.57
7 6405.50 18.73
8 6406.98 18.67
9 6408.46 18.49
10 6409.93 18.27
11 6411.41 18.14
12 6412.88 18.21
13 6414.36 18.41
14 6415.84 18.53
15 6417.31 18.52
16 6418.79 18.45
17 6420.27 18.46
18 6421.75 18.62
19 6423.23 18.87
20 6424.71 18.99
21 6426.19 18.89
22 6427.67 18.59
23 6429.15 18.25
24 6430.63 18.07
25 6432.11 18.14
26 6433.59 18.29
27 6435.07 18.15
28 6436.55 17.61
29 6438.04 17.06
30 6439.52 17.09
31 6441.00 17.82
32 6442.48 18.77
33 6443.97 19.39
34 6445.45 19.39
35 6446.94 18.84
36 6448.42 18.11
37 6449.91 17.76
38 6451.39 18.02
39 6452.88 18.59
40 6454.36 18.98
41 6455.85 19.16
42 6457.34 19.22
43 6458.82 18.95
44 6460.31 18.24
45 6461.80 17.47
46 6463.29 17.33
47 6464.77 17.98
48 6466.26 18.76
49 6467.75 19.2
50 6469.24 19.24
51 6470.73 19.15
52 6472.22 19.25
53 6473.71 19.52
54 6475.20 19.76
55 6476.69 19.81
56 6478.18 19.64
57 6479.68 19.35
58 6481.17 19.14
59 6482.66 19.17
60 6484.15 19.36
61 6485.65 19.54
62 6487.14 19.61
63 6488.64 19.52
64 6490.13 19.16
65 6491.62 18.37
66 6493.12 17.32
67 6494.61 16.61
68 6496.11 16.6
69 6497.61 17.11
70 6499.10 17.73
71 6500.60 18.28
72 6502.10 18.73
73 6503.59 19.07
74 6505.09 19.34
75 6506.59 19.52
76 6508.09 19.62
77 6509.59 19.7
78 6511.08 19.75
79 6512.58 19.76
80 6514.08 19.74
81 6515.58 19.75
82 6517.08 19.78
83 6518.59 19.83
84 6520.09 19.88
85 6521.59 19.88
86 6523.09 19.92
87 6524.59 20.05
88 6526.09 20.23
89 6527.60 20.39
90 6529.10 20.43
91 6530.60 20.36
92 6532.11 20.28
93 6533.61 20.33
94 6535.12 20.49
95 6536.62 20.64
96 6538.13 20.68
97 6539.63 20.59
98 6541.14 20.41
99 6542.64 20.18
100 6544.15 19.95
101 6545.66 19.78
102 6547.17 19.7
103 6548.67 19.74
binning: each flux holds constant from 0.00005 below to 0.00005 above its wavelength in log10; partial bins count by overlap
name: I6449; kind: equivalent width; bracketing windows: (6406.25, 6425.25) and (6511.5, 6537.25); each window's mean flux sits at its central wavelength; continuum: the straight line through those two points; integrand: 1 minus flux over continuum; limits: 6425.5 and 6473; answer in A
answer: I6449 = 1.4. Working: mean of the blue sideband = 18.5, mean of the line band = 18.4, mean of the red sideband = 20.1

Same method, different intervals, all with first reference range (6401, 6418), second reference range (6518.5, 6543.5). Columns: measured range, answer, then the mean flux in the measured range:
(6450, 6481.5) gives 0.66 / 18.9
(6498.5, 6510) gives 0.51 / 19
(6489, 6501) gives 1.24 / 17.7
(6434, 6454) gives 0.76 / 18.2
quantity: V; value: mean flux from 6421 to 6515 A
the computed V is 18.7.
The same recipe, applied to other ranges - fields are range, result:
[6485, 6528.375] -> 19.1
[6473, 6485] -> 19.5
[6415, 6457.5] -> 18.4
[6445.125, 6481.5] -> 18.8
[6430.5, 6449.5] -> 18.2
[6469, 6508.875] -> 18.9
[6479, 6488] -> 19.4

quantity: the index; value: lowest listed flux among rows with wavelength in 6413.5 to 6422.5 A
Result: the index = 18.41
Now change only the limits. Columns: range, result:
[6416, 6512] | 16.6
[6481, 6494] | 17.32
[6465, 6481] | 18.76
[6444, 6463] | 17.47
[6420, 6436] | 18.07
